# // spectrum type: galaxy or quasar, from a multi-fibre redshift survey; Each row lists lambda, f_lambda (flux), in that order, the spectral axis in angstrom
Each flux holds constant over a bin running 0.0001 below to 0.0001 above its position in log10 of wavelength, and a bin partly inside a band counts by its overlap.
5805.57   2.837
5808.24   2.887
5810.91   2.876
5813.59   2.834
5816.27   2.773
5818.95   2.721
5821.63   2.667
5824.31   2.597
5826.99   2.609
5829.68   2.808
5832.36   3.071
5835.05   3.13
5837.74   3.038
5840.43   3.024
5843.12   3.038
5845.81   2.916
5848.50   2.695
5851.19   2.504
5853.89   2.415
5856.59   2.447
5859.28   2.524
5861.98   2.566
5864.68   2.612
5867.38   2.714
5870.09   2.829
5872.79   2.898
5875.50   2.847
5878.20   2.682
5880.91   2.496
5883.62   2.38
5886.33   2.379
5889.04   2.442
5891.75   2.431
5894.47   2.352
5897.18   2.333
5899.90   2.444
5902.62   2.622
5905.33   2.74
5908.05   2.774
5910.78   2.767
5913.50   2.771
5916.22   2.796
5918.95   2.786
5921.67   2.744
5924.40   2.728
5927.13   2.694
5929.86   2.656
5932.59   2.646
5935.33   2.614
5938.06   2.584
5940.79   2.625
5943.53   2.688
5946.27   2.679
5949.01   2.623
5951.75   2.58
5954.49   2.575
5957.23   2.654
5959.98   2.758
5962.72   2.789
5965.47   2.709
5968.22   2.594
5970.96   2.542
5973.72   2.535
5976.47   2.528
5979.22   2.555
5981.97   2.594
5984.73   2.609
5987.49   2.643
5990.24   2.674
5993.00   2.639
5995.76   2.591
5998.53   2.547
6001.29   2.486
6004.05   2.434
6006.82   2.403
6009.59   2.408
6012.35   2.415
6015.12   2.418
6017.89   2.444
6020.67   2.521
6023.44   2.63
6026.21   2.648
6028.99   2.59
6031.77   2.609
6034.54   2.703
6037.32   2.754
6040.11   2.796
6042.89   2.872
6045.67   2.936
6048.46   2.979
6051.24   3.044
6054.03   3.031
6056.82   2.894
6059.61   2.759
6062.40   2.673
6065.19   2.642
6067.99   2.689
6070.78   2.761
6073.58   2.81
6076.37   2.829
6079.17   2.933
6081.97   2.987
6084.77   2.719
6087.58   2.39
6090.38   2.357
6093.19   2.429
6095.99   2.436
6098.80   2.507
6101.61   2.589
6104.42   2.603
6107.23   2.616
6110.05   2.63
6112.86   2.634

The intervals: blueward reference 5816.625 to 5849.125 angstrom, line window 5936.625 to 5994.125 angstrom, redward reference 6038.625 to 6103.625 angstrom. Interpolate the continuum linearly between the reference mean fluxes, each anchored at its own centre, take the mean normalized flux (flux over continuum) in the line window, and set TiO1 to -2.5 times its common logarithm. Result 0.066 mag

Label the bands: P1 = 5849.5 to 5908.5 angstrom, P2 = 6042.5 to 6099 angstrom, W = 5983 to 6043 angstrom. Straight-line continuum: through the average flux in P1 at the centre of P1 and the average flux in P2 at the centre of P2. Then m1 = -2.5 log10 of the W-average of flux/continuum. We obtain 0.05 mag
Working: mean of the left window 2.56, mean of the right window 2.75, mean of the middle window 2.58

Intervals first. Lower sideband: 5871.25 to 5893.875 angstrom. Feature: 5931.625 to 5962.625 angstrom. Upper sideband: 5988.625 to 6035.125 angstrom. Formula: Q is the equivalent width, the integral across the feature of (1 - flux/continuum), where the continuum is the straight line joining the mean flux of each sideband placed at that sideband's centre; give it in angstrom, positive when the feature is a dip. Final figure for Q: -1.15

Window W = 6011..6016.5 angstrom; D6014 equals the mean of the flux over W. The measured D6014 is 2.42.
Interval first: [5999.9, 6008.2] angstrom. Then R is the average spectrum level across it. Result 2.44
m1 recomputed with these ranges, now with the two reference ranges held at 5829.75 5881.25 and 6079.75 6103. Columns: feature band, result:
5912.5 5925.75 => -0.021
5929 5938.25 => 0.029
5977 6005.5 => 0.031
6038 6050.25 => -0.113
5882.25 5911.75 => 0.091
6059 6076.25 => -0.059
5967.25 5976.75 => 0.048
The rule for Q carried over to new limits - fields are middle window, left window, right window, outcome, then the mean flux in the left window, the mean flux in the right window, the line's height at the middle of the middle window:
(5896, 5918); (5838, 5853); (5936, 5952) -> 0.4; 2.84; 2.63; 2.71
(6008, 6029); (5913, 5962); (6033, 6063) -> 2.3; 2.68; 2.86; 2.81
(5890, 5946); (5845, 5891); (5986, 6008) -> -1.2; 2.6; 2.55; 2.58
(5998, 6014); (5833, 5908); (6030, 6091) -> 1.8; 2.65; 2.78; 2.75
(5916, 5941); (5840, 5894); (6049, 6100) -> -0.3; 2.63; 2.72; 2.66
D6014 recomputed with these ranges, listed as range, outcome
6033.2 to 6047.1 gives 2.81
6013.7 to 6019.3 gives 2.43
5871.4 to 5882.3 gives 2.73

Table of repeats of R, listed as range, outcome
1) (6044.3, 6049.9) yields 2.96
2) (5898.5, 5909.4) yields 2.64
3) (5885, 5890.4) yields 2.41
